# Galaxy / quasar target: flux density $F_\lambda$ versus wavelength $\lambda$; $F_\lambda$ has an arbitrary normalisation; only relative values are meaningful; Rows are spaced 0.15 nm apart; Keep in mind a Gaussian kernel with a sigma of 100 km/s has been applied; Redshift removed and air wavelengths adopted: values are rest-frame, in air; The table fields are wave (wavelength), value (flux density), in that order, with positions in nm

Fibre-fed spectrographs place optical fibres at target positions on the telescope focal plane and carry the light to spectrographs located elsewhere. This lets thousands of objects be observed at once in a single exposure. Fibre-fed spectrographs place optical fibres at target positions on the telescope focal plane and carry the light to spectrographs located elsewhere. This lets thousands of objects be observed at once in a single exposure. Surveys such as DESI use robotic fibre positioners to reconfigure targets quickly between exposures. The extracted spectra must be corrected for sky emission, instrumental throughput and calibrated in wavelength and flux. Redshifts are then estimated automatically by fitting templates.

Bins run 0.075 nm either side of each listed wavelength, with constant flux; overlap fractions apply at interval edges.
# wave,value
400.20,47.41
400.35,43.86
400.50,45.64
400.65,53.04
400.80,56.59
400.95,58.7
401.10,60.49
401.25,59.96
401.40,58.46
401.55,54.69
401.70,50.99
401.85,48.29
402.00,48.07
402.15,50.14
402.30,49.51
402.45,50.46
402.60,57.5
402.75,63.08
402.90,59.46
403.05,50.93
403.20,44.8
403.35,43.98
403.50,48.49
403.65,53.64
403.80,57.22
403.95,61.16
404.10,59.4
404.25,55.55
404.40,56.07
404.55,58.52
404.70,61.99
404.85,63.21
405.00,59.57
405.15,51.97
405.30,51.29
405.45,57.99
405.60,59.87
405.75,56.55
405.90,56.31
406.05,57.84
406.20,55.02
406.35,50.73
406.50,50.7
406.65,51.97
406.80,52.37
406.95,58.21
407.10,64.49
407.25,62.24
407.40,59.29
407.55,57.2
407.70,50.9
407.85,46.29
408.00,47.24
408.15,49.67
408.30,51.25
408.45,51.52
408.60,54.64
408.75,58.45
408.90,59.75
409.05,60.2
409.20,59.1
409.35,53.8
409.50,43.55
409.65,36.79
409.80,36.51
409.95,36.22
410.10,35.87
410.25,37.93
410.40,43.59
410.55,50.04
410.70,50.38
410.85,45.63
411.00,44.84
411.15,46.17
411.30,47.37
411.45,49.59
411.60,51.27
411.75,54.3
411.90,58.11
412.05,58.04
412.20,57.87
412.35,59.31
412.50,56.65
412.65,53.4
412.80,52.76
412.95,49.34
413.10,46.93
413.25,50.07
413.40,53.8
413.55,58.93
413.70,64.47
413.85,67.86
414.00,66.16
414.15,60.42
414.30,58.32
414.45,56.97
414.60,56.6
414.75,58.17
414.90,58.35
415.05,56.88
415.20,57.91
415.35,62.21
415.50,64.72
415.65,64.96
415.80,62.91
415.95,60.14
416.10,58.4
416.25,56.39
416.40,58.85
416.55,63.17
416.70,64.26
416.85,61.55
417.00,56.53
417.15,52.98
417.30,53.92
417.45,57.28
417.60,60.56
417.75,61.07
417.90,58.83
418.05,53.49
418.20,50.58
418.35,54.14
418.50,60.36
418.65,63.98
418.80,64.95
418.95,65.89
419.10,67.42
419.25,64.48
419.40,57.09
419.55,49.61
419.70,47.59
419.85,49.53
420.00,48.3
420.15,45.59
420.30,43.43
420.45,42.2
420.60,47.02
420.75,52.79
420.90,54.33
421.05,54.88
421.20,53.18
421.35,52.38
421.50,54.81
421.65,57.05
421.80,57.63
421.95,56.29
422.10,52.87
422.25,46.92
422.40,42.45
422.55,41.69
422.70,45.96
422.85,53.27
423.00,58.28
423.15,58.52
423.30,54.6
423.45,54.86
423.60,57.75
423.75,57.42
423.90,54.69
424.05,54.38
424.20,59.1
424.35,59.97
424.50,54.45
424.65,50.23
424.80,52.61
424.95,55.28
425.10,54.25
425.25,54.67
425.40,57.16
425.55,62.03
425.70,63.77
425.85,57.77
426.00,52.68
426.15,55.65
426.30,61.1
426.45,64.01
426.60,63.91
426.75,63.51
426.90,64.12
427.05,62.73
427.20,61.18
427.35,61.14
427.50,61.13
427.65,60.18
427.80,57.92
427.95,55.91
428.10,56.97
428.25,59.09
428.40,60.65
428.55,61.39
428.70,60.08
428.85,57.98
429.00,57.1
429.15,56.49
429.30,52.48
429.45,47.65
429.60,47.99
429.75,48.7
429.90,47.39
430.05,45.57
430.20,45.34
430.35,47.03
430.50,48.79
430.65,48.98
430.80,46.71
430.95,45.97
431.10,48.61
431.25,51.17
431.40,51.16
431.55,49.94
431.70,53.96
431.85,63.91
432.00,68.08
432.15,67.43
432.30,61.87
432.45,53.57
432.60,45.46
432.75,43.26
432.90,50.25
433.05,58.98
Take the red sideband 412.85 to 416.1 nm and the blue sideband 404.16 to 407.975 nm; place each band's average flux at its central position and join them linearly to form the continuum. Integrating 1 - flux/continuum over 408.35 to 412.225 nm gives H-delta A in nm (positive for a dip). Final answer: 0.56 nm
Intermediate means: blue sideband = 56.1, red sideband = 58.8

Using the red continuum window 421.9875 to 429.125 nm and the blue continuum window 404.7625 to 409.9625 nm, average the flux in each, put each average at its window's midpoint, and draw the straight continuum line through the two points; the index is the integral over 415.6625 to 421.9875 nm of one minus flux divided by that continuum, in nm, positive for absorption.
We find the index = -0.05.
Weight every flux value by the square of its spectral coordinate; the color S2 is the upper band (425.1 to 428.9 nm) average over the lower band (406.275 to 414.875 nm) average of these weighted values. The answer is 1.23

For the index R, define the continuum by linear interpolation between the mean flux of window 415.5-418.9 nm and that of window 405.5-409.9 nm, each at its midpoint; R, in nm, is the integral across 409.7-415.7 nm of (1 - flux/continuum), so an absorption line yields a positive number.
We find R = 0.35 nm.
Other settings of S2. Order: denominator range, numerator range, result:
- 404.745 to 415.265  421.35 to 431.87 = 1.11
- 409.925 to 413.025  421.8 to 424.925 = 1.14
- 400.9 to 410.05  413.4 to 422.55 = 1.12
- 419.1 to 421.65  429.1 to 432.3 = 1.05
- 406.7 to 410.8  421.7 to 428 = 1.21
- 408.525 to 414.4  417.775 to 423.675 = 1.08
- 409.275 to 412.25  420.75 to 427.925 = 1.28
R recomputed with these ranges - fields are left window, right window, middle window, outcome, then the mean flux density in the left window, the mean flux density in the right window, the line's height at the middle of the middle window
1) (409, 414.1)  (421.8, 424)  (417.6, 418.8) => -0.14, 51.1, 52.7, 52.1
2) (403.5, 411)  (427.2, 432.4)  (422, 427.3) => -0.18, 52.9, 54.6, 54.3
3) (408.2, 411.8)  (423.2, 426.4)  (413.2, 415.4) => -0.37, 48.2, 56.5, 50.6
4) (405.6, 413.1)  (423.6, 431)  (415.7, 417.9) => -0.24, 51.7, 55.9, 53.4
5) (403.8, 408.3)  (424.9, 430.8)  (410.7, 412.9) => 0.14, 55.9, 56.3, 56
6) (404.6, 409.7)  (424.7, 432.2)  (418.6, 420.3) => -0.02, 54.9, 55.9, 55.5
